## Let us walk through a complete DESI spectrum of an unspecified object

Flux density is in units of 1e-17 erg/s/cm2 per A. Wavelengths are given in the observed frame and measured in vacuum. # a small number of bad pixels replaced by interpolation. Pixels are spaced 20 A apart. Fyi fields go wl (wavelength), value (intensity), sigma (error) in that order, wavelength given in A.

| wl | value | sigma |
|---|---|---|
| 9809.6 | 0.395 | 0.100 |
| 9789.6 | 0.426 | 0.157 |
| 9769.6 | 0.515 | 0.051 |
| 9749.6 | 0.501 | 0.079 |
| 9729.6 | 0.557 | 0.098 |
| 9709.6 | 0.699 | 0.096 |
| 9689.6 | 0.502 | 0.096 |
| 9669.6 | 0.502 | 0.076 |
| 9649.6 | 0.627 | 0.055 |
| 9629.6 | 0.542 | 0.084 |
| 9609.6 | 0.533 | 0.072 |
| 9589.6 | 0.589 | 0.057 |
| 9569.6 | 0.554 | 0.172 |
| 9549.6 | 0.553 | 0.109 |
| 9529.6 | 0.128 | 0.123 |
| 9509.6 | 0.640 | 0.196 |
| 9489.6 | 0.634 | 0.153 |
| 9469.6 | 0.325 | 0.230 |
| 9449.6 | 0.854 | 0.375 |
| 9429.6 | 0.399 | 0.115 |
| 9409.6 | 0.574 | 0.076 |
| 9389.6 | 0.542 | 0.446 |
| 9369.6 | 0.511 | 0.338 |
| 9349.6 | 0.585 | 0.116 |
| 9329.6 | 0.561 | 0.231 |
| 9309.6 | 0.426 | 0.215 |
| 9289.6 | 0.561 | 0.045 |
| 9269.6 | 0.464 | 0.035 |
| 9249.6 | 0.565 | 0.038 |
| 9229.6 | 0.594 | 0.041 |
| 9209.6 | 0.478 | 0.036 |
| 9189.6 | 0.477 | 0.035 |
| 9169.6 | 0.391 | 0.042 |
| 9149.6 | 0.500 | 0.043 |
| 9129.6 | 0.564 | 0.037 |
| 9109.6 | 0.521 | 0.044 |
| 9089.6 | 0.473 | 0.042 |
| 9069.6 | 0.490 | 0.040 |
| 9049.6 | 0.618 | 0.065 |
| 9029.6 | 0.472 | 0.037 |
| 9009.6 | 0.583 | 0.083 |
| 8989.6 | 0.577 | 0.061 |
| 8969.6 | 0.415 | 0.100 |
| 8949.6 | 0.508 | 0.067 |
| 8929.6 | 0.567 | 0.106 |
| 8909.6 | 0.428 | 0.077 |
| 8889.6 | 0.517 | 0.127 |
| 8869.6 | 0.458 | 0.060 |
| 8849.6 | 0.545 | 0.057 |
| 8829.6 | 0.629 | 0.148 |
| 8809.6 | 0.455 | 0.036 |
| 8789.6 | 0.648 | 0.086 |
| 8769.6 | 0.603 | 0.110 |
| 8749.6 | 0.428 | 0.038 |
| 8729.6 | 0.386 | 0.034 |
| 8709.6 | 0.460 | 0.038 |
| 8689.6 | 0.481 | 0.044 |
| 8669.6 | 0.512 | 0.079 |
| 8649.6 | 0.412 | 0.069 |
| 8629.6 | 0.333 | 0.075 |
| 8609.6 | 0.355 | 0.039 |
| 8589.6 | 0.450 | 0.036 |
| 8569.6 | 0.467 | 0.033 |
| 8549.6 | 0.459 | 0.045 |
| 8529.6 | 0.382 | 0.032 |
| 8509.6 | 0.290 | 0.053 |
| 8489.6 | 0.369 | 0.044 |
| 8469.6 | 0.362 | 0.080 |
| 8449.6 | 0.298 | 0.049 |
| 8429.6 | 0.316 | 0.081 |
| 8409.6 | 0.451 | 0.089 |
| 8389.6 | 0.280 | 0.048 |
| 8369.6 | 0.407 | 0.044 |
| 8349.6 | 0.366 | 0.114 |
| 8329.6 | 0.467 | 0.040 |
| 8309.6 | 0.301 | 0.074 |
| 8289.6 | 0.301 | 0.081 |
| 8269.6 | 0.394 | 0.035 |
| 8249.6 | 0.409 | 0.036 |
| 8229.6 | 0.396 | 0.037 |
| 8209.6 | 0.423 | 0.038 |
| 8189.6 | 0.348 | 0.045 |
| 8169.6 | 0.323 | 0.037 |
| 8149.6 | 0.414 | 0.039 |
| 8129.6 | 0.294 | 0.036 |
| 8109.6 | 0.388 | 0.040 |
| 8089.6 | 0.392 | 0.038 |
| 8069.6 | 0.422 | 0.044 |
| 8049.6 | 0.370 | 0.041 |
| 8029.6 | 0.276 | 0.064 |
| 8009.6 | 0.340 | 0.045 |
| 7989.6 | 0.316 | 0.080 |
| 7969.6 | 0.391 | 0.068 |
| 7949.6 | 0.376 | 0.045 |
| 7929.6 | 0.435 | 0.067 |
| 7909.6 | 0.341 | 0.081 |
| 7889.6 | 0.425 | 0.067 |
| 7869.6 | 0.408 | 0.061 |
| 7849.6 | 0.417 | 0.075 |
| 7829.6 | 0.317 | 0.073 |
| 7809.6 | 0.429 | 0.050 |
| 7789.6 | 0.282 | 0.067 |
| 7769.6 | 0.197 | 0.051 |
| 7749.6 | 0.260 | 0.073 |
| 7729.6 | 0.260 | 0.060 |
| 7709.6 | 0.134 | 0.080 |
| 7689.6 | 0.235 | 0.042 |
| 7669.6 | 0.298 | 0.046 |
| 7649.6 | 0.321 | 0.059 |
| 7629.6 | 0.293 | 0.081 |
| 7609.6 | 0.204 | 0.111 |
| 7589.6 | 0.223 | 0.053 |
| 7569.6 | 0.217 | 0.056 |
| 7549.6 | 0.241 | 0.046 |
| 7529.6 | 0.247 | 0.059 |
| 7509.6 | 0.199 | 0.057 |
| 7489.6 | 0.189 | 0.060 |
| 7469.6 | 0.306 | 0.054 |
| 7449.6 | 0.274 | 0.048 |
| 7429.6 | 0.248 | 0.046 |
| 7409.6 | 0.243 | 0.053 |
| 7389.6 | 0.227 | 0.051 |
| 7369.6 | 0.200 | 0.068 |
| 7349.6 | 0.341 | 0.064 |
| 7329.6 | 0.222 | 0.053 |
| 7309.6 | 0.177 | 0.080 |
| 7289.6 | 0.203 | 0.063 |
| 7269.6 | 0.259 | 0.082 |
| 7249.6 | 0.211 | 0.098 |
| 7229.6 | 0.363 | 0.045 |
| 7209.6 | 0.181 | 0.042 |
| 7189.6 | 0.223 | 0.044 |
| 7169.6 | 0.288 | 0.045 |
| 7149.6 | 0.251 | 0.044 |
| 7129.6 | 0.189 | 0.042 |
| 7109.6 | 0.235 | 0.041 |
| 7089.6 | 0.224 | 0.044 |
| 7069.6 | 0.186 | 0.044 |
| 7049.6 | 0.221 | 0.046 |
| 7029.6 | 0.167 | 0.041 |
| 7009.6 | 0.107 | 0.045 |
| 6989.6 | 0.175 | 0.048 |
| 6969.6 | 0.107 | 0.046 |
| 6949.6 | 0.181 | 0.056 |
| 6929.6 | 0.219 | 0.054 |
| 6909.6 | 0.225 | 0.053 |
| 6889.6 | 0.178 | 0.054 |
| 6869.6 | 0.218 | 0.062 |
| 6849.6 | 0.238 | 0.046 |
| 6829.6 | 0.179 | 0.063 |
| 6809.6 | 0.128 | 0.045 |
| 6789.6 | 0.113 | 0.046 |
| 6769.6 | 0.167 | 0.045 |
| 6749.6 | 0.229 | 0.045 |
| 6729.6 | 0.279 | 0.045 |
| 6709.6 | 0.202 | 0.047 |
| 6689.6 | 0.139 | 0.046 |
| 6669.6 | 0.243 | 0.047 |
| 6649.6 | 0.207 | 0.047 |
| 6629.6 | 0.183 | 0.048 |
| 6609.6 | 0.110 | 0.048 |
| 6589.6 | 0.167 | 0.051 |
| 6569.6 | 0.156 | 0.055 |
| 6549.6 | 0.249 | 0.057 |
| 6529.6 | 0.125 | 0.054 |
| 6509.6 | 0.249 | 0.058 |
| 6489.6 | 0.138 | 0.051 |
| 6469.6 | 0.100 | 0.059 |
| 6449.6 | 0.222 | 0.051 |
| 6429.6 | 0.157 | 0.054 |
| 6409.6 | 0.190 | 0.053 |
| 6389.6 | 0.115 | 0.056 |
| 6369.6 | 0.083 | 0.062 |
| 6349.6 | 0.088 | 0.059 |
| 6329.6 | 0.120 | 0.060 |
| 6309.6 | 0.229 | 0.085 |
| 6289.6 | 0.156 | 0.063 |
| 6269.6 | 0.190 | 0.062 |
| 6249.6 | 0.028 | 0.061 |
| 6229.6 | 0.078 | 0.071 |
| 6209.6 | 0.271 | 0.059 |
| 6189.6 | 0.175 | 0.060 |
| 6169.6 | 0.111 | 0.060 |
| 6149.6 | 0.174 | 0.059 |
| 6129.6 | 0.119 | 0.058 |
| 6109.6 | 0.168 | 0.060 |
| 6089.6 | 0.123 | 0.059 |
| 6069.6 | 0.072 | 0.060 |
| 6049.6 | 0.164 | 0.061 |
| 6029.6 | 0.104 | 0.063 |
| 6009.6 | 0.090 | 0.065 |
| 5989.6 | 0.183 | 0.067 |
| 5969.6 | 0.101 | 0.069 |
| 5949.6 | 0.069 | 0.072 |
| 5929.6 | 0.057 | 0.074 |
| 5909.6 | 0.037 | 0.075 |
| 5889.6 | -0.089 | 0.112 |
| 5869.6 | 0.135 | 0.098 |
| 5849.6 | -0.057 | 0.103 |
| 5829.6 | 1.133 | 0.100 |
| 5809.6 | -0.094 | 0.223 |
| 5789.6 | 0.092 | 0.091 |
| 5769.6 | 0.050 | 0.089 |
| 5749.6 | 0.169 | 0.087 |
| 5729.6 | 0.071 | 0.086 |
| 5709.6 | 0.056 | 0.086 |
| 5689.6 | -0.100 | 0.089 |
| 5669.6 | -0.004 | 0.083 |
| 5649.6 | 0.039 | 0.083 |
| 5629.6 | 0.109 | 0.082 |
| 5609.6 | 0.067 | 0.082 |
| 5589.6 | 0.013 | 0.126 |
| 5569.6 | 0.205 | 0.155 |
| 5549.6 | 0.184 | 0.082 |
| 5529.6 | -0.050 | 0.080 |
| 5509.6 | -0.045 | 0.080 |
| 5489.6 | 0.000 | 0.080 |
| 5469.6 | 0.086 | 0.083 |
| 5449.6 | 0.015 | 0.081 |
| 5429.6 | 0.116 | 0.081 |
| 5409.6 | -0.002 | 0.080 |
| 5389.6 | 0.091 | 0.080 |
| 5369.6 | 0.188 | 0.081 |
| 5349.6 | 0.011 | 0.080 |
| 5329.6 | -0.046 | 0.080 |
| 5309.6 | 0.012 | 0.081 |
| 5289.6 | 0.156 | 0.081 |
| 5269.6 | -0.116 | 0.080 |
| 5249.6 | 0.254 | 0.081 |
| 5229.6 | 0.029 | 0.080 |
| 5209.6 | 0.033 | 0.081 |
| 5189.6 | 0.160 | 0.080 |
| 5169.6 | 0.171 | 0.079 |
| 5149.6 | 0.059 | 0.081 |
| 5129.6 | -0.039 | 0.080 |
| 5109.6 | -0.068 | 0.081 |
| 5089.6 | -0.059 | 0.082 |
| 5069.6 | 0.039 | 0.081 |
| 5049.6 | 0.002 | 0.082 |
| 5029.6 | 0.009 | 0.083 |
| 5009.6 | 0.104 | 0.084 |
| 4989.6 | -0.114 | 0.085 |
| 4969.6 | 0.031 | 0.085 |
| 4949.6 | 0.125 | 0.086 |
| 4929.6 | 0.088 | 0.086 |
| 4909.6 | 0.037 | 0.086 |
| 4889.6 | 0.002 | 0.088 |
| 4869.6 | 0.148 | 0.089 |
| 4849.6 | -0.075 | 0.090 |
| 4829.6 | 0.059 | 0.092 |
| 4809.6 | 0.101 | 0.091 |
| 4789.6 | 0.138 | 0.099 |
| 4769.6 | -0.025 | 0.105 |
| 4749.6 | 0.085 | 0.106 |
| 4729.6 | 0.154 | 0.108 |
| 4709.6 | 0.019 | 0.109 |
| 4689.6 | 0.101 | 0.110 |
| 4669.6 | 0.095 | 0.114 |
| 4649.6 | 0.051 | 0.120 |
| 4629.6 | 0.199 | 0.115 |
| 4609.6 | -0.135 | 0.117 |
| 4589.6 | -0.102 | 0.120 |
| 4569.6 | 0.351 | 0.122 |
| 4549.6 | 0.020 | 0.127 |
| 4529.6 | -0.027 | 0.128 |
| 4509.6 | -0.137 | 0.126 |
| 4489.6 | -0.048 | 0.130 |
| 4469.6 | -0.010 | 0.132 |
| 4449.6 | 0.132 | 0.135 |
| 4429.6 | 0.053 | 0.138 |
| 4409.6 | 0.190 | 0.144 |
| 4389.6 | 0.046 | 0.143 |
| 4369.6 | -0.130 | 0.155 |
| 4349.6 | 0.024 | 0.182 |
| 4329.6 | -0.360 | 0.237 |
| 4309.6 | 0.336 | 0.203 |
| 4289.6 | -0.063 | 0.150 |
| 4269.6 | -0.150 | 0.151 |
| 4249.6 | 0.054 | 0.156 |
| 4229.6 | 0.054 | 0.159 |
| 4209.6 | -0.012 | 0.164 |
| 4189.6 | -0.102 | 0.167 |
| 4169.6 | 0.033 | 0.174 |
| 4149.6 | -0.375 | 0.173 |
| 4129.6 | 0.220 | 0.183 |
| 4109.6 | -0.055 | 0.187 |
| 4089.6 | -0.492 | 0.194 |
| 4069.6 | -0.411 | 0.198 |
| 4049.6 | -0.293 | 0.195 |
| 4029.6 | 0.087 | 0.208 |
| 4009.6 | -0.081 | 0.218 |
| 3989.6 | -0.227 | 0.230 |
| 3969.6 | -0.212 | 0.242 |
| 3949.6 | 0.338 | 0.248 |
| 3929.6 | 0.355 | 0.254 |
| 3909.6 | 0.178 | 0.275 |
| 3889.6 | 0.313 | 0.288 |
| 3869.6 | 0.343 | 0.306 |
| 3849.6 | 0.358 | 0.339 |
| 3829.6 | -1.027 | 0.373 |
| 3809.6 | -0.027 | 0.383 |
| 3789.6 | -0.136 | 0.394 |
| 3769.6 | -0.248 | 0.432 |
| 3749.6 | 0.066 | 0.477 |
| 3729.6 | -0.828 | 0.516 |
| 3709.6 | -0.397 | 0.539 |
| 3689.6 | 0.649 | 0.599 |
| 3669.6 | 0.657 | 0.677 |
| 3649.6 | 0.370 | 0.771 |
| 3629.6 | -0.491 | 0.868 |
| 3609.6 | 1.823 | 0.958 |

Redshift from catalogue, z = 0.958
